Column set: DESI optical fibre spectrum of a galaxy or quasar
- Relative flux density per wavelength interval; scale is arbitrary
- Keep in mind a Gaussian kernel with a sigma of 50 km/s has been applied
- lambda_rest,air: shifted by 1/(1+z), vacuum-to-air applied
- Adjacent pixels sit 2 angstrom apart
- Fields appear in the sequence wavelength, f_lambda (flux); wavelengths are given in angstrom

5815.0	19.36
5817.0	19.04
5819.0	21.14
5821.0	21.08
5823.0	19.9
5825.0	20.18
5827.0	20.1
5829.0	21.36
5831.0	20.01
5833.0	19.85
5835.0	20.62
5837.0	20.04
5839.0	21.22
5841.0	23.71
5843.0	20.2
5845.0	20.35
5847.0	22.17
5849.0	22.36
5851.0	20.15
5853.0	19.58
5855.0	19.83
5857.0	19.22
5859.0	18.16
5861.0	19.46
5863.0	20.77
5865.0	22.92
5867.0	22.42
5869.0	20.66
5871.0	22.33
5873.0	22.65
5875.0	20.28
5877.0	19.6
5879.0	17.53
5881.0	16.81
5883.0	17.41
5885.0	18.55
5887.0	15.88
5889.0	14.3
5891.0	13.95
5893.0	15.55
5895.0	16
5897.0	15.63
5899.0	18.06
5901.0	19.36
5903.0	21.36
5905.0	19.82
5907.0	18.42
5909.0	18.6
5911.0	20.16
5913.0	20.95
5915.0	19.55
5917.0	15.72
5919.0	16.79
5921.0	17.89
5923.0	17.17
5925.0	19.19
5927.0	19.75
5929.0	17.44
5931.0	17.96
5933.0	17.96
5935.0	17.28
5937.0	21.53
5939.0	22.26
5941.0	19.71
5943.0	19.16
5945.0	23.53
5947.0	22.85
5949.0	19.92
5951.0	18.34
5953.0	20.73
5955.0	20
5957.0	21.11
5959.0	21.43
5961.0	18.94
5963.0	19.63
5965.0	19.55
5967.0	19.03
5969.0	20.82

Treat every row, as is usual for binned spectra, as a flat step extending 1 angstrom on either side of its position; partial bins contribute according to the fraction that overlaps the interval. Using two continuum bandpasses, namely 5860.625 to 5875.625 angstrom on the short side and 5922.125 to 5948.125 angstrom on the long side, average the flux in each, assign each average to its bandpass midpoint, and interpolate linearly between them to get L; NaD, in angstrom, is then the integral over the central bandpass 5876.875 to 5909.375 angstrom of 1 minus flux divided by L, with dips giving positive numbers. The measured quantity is 5.4 angstrom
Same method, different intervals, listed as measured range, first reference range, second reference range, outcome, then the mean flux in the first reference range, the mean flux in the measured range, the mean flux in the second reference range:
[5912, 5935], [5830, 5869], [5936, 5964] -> 2.8 angstrom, 20.7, 18.2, 20.7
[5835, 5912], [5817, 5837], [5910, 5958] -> 2.4 angstrom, 20.4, 19.4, 19.5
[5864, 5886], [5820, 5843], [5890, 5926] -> -1.0 angstrom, 20.7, 20.1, 18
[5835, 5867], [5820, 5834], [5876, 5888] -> -2.6 angstrom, 20.4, 20.7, 17.6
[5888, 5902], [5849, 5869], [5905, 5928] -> 2.3 angstrom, 20.4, 16.1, 18.6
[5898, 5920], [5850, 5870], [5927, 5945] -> 0.9 angstrom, 20.3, 19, 19.4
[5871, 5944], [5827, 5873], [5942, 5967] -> 7.7 angstrom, 20.8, 18.4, 20.4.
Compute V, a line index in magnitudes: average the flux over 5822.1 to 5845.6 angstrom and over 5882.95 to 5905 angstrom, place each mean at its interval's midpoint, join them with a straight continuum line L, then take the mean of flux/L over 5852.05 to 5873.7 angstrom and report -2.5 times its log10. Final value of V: -0.10 mag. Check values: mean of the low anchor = 20.6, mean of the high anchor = 17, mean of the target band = 20.7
